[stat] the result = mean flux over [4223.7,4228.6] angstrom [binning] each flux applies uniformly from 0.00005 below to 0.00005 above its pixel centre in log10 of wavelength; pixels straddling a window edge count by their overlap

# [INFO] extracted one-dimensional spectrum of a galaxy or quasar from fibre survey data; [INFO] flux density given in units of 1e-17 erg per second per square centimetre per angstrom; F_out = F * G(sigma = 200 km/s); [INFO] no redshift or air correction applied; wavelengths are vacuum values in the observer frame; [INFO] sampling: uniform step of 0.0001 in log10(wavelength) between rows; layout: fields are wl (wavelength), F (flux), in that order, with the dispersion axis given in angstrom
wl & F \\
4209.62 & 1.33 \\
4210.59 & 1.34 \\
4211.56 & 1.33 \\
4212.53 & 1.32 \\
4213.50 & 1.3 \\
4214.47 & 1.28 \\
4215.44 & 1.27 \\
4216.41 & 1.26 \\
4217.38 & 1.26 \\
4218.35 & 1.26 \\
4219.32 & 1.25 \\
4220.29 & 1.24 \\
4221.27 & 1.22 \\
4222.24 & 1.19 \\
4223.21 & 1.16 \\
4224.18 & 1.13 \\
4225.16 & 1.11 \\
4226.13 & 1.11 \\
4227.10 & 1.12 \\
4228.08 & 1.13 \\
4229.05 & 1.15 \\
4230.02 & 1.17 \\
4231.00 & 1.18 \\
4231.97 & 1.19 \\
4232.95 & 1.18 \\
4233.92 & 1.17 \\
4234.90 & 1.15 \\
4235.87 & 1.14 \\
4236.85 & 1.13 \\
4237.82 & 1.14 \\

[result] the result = 1.12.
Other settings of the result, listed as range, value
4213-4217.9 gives 1.28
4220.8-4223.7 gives 1.19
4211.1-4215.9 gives 1.3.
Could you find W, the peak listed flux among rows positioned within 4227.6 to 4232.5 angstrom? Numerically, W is 1.19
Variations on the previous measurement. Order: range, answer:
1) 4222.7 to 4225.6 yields 1.16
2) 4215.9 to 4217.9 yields 1.26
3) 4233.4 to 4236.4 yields 1.17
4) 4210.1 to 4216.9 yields 1.34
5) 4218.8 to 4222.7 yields 1.25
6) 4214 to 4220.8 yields 1.28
